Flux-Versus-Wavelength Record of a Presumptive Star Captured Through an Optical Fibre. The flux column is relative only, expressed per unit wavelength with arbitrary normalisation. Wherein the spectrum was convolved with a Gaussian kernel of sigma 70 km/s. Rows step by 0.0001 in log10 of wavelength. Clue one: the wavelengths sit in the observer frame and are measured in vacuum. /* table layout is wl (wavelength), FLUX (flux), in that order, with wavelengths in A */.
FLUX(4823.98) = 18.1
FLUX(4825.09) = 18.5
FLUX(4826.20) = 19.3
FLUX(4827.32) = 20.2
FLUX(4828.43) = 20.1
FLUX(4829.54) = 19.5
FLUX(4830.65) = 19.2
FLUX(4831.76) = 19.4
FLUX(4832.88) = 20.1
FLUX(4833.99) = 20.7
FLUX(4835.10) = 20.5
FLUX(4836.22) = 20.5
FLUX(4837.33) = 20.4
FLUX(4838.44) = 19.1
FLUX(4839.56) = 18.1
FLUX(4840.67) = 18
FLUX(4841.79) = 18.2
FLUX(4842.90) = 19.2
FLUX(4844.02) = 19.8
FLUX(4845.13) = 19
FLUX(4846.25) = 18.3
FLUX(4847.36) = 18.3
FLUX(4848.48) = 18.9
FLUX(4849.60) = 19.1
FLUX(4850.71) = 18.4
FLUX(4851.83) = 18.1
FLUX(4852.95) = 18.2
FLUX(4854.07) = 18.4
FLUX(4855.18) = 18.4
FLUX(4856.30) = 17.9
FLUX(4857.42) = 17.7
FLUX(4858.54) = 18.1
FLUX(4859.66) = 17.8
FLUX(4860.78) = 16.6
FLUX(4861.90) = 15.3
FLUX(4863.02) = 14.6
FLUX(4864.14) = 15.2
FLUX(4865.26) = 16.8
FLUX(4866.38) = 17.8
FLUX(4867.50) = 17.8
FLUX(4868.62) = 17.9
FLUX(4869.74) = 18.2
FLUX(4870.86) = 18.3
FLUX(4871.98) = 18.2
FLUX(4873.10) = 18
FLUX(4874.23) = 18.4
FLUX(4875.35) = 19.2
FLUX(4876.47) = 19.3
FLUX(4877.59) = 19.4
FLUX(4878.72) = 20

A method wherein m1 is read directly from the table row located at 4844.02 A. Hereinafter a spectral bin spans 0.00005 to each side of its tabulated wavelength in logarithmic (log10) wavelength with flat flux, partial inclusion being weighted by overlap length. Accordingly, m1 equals 19.8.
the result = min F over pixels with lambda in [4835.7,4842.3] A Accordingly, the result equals 18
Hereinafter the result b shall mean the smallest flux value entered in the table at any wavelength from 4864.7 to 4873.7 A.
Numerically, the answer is 16.8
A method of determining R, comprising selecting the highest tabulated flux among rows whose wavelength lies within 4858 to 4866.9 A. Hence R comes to 18.1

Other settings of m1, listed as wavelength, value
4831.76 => 19.4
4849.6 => 19.1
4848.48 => 18.9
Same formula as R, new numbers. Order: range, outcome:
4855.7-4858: 17.9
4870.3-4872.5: 18.3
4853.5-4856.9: 18.4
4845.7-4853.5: 19.1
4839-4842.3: 18.2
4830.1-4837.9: 20.7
